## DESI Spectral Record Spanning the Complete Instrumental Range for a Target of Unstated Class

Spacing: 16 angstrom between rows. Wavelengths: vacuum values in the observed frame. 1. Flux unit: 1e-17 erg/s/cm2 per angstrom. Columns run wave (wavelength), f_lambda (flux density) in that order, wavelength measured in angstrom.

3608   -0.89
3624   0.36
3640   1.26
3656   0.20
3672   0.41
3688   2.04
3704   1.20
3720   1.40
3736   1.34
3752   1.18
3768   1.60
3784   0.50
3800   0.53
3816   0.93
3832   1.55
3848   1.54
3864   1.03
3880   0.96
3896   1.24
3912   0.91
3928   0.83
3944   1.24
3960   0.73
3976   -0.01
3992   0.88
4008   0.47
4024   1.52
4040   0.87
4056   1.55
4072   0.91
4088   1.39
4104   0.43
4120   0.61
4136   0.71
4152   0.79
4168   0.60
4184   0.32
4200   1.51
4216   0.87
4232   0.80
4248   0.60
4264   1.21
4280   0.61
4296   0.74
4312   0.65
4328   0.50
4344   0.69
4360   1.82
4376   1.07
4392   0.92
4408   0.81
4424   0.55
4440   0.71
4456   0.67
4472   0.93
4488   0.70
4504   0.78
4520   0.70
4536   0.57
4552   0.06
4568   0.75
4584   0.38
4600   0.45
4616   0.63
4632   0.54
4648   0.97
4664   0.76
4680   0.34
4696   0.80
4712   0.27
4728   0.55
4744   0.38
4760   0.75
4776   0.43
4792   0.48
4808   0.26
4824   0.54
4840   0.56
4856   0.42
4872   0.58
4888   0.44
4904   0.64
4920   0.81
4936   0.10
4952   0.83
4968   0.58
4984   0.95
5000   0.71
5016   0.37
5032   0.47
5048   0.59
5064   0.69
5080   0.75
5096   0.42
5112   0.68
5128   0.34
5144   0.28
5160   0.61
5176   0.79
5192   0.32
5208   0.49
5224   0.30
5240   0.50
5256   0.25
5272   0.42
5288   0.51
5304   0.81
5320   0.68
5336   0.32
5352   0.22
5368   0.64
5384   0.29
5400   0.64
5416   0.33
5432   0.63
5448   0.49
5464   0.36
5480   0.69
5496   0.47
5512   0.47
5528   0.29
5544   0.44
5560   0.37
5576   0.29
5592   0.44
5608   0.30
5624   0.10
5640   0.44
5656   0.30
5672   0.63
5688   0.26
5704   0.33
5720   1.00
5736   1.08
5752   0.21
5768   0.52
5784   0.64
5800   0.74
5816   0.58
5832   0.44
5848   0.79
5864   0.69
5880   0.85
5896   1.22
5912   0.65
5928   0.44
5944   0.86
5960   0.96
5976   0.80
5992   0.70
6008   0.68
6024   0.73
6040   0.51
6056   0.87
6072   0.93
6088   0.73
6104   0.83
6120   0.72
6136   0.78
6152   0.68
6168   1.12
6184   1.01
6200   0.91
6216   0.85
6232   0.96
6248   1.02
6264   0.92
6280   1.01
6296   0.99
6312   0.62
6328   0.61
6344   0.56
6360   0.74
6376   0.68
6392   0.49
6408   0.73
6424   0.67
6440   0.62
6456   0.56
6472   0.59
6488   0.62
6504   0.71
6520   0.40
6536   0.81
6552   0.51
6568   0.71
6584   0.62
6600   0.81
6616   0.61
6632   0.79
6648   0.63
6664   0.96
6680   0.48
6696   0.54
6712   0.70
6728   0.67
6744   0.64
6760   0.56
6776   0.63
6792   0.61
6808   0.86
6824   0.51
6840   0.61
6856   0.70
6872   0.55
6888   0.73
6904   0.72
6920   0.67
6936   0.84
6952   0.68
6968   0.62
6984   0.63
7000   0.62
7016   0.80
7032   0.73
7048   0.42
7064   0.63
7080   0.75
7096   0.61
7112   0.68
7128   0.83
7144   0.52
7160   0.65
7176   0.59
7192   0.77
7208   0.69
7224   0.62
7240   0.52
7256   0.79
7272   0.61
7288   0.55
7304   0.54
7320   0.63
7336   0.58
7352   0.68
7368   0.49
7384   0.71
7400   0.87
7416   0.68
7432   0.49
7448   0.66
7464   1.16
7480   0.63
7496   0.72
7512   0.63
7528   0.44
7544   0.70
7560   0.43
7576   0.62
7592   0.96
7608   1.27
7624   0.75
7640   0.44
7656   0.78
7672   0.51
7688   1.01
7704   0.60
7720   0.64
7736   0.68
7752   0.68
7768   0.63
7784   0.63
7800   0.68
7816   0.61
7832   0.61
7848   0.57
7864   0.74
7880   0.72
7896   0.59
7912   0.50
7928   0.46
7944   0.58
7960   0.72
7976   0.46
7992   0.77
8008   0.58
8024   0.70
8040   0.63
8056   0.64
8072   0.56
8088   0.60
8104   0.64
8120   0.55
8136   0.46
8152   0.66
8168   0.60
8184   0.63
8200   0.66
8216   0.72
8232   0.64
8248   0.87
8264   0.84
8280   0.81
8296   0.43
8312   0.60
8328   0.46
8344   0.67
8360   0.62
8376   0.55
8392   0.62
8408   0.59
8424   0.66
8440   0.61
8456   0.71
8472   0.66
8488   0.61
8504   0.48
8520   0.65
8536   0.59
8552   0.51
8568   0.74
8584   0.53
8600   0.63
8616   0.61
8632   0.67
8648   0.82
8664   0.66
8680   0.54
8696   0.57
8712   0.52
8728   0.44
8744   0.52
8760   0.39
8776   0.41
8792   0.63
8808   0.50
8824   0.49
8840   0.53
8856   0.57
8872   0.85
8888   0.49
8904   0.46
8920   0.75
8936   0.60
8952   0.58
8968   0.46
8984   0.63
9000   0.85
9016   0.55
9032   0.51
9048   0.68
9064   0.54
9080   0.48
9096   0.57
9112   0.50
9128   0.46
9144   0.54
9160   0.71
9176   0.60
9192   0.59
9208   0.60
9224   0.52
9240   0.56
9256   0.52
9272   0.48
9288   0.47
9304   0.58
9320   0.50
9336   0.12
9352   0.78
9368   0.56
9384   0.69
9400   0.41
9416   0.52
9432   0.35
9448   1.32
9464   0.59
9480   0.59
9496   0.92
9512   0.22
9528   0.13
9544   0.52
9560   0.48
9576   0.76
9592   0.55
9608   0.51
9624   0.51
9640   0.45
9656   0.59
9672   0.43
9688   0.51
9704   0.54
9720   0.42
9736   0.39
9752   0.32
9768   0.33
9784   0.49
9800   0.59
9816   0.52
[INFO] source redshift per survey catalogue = 0.536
